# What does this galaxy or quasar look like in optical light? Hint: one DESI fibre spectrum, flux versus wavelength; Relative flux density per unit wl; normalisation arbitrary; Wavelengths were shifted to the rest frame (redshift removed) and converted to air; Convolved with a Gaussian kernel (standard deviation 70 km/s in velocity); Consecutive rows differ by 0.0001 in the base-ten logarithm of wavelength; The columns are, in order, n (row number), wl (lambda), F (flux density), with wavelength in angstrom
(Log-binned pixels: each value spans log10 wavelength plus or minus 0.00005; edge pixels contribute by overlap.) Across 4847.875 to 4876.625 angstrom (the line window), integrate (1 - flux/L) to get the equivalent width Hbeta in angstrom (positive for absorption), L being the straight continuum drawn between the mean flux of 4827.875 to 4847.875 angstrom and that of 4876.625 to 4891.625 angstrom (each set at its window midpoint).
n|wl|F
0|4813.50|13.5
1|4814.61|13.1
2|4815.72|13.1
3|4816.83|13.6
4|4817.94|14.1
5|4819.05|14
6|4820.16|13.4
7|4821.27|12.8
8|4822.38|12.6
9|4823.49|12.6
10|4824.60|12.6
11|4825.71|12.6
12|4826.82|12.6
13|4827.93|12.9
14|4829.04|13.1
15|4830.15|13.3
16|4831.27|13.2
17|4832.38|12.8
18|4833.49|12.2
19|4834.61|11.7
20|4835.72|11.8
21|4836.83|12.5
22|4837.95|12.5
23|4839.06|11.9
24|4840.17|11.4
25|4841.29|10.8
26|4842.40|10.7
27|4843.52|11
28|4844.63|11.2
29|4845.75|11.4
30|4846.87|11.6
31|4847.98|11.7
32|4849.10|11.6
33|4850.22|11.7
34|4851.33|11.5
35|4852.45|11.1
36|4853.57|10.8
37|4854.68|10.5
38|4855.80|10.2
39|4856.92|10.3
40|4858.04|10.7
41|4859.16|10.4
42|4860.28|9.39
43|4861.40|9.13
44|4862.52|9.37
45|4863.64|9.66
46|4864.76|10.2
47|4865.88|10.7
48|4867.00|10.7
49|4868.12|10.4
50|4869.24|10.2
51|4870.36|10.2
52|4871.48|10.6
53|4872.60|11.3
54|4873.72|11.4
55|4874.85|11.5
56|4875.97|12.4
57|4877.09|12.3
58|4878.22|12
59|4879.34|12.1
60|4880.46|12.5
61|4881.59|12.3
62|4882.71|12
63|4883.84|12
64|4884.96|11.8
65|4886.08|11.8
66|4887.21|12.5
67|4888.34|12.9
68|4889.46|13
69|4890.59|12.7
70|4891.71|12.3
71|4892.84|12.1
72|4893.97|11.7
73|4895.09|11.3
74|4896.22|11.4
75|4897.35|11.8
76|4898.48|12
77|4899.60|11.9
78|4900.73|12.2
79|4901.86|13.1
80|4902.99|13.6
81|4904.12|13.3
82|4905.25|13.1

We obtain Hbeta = 3.5 angstrom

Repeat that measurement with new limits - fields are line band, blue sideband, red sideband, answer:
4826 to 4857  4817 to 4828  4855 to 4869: -0.3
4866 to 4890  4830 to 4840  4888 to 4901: 0.9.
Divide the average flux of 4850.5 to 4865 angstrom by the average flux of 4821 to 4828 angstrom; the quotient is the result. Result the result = 0.81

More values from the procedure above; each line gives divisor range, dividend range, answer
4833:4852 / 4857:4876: 0.90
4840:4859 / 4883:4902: 1.10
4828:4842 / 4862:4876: 0.86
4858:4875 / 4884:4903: 1.18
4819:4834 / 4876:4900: 0.94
